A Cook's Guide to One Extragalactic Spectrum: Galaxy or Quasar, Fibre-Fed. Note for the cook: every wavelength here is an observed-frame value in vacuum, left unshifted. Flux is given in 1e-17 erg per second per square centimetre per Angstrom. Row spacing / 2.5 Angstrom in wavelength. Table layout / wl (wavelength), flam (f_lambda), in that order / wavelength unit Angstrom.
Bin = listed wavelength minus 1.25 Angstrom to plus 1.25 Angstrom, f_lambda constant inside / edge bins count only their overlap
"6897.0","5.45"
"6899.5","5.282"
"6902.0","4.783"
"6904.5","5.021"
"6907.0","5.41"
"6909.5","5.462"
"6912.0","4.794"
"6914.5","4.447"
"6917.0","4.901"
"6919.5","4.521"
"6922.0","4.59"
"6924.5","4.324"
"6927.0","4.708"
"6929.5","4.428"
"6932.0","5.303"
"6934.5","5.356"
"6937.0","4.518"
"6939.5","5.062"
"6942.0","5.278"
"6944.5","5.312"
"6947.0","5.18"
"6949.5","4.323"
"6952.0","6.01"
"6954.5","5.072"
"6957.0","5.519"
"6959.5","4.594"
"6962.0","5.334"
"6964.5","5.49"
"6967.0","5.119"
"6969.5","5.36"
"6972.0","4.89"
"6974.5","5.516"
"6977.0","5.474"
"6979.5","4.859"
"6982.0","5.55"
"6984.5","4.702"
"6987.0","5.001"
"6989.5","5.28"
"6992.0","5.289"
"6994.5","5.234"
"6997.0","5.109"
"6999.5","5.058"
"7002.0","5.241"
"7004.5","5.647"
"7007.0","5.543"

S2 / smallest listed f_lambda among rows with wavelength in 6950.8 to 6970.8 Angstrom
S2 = 4.594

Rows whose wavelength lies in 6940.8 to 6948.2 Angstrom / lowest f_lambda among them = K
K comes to 5.18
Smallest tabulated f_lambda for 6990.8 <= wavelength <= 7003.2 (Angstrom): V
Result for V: 5.058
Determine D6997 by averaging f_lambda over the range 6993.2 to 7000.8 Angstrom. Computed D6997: 5.14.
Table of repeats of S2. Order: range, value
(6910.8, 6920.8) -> 4.447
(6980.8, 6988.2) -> 4.702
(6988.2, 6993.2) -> 5.28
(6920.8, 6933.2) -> 4.324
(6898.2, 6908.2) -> 4.783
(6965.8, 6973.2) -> 4.89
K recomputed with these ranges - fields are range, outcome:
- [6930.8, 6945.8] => 4.518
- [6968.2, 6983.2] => 4.859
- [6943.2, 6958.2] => 4.323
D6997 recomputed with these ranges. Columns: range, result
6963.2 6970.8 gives 5.32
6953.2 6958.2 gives 5.3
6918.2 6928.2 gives 4.54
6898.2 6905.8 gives 5.03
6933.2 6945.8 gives 5.11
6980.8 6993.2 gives 5.16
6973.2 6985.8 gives 5.22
